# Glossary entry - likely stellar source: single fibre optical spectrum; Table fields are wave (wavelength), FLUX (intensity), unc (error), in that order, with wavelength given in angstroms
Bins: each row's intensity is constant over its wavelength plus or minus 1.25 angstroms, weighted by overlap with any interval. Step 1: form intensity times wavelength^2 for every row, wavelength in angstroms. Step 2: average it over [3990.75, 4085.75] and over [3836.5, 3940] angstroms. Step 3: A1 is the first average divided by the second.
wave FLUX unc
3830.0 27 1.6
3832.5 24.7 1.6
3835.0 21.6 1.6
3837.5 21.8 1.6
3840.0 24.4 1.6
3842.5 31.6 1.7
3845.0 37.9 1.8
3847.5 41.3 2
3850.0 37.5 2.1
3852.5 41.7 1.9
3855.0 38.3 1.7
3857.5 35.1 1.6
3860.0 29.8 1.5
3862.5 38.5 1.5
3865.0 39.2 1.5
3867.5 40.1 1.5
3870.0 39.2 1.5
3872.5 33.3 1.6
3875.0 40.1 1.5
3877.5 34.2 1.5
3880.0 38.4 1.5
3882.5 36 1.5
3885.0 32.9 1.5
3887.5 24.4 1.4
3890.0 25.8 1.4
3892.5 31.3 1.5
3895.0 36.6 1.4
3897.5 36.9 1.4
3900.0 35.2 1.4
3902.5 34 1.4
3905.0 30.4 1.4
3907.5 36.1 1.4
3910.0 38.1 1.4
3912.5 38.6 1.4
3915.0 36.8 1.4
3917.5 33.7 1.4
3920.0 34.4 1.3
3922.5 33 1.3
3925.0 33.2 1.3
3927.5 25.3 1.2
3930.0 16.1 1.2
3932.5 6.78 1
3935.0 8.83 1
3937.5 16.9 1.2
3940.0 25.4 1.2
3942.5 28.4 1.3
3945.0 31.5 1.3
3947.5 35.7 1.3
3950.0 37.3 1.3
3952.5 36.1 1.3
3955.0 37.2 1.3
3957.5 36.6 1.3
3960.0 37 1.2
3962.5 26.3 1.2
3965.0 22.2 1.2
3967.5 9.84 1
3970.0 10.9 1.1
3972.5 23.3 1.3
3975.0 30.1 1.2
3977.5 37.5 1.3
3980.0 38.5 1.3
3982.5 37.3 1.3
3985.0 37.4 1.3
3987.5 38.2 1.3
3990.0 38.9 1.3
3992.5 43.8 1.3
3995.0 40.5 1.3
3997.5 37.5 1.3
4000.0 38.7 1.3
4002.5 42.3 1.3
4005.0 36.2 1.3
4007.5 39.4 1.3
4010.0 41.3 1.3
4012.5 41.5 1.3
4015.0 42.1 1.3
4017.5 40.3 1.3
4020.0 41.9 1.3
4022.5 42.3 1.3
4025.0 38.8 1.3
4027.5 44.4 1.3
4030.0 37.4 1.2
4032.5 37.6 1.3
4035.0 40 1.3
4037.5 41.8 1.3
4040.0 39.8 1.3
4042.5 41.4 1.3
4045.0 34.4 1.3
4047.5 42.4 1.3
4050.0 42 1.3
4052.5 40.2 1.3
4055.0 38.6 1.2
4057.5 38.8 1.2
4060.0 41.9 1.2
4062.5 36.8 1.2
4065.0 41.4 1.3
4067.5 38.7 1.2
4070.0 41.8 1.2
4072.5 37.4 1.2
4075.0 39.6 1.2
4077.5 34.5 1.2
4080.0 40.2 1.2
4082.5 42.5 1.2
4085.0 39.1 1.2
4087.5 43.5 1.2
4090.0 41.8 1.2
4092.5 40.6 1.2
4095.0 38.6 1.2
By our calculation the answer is 1.34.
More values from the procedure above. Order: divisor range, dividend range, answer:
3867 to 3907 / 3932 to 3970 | 0.79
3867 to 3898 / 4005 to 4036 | 1.26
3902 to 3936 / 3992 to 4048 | 1.46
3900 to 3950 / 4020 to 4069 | 1.47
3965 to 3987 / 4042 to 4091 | 1.48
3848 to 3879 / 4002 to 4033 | 1.17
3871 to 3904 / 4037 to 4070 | 1.28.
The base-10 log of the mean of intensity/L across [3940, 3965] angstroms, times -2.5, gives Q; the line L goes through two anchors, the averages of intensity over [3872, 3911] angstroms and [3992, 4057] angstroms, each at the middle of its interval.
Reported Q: 0.12 mag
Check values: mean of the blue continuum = 34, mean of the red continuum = 40.2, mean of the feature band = 33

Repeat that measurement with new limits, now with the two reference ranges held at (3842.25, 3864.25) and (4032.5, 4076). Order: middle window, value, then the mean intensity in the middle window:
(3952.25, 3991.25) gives 0.24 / 31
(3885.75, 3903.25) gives 0.18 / 32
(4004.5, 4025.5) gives -0.04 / 40.6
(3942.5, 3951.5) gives 0.13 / 34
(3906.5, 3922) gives 0.05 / 36.1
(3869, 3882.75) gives 0.02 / 36.9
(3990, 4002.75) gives -0.03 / 40.3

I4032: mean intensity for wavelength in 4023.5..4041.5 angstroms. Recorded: 40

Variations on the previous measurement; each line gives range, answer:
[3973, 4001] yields 37.6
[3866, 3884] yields 37.3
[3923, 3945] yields 21.2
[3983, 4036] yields 40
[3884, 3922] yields 33.7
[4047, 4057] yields 40.5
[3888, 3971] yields 29.2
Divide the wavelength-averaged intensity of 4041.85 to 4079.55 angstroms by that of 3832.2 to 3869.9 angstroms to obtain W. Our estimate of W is 1.16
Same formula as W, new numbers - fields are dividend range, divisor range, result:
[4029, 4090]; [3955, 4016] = 1.15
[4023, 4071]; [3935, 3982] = 1.40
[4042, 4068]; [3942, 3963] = 1.15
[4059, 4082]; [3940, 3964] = 1.17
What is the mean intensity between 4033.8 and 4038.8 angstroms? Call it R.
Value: 40.9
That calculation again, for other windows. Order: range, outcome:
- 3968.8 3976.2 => 21.4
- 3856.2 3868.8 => 36.6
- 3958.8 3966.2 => 28.5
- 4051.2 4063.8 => 39.3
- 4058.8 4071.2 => 40.1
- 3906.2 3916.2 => 37.4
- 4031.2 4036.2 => 38.8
